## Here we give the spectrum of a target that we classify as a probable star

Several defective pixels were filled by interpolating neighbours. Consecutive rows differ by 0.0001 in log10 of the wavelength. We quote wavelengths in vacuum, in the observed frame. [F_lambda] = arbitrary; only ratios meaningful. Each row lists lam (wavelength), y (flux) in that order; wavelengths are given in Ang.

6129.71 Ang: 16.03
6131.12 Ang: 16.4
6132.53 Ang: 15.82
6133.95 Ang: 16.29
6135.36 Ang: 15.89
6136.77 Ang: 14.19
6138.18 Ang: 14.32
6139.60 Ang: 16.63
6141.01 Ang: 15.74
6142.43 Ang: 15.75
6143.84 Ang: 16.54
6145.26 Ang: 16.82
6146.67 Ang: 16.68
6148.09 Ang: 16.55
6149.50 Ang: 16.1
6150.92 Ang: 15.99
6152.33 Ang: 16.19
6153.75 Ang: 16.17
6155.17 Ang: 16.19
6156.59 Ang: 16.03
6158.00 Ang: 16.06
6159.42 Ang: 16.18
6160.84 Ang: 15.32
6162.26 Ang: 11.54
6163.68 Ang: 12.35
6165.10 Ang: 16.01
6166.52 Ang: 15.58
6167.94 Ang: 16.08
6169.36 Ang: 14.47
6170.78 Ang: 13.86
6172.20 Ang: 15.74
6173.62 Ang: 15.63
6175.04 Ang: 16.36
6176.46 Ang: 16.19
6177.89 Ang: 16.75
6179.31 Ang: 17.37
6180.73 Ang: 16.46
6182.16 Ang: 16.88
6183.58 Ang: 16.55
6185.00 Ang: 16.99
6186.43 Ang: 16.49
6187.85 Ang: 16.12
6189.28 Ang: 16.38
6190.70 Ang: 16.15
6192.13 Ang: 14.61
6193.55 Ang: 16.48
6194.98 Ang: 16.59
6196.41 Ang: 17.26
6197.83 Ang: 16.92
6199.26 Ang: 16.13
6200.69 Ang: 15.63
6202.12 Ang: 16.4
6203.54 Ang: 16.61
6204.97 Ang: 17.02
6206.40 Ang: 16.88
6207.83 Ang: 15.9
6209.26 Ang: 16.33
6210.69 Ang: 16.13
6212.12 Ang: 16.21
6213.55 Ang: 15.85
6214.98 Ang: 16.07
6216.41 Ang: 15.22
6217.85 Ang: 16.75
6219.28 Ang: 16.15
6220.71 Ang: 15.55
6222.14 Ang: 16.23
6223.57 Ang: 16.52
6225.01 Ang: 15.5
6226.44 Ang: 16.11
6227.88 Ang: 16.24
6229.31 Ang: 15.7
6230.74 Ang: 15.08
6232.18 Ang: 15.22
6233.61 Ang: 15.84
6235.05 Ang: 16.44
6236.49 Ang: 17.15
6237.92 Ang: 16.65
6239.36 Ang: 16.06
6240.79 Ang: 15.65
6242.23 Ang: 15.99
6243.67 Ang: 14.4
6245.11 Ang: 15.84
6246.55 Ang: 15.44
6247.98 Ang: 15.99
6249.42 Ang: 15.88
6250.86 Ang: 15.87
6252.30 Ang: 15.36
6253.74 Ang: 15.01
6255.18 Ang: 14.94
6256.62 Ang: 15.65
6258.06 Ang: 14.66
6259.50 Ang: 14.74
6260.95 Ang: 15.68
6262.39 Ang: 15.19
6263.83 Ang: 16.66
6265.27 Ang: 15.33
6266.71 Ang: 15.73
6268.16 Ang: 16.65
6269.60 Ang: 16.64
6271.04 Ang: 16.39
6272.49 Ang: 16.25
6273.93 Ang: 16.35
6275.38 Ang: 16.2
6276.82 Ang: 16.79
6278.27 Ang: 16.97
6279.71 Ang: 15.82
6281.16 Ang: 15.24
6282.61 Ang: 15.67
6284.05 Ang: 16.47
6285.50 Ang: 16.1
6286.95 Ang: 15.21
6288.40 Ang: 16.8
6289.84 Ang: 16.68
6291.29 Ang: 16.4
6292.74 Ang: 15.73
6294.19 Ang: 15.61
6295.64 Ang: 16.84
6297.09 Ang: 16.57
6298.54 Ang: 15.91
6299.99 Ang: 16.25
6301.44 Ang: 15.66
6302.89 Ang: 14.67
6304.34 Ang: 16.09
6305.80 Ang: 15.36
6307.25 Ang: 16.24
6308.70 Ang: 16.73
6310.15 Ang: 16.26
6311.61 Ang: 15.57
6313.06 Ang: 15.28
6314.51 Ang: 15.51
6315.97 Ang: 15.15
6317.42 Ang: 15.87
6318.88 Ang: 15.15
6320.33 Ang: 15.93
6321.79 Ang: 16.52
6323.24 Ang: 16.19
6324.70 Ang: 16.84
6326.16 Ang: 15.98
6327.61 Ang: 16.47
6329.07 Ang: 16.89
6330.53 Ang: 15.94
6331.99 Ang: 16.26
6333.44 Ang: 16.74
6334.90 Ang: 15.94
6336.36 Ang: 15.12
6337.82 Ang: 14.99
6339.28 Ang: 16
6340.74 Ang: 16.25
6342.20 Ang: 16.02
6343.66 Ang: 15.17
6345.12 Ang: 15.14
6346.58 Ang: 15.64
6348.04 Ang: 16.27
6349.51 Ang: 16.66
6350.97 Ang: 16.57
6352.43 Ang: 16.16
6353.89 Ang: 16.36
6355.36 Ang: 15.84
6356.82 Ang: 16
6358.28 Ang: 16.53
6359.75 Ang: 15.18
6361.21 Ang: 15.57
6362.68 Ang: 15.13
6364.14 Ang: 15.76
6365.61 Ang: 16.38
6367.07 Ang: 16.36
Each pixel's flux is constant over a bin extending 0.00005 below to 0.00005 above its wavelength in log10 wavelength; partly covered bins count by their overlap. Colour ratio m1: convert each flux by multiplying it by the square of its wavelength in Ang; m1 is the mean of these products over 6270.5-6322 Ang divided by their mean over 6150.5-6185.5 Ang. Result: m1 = 1.06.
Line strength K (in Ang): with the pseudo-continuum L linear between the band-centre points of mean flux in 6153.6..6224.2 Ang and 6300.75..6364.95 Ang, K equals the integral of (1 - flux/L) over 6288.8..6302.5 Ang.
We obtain -0.2 Ang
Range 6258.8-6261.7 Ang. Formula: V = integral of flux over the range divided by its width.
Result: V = 15.2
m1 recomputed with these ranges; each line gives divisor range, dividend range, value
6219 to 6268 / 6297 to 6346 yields 1.04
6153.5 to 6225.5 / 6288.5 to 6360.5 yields 1.04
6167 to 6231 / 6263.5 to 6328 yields 1.03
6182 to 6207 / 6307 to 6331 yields 1.01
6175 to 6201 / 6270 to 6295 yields 1.01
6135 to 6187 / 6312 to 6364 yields 1.07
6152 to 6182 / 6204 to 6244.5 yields 1.05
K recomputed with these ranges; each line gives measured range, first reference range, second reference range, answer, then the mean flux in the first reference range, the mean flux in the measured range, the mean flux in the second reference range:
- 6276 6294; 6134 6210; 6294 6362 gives -0.20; 16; 16.1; 16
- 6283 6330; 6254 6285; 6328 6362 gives -0.28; 15.9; 16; 16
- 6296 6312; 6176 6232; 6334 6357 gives 0.03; 16.3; 16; 15.9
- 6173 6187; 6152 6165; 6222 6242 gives -1.09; 15.1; 16.6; 16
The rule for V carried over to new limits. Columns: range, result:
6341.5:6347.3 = 15.5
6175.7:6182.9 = 16.7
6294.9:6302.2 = 16.2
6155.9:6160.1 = 16.1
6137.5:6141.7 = 15.6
